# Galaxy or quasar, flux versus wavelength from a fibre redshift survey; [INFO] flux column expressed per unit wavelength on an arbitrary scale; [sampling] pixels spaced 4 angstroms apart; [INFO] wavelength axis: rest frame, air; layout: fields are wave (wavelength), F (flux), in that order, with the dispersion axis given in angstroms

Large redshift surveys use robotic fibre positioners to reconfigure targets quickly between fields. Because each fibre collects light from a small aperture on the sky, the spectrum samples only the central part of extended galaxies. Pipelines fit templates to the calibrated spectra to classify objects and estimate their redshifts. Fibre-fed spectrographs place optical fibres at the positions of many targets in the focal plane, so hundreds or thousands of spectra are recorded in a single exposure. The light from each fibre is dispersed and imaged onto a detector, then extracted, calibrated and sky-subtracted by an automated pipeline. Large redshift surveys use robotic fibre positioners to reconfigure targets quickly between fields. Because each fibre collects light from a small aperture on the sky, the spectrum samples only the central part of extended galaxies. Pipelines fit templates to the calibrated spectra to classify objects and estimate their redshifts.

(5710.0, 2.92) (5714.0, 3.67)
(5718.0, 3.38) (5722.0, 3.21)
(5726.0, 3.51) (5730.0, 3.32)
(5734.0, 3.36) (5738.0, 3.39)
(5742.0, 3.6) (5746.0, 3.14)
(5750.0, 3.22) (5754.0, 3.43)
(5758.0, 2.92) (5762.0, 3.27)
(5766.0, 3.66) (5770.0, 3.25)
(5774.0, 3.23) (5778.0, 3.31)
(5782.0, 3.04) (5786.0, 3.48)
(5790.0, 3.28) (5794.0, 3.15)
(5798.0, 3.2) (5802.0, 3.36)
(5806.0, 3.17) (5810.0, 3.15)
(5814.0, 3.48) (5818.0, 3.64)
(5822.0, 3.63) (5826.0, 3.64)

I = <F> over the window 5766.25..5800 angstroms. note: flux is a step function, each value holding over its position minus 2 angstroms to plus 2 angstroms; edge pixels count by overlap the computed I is 3.26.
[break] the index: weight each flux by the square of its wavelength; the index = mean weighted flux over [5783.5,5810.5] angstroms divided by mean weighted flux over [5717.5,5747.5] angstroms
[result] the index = 0.99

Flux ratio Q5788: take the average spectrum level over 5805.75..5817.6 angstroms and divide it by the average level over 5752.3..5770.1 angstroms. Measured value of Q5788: 1.01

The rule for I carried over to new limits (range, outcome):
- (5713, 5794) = 3.32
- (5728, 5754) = 3.35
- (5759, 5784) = 3.28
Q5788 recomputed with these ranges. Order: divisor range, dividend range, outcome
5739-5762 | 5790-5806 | 0.99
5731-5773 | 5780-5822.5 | 1.00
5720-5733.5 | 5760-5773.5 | 1.01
